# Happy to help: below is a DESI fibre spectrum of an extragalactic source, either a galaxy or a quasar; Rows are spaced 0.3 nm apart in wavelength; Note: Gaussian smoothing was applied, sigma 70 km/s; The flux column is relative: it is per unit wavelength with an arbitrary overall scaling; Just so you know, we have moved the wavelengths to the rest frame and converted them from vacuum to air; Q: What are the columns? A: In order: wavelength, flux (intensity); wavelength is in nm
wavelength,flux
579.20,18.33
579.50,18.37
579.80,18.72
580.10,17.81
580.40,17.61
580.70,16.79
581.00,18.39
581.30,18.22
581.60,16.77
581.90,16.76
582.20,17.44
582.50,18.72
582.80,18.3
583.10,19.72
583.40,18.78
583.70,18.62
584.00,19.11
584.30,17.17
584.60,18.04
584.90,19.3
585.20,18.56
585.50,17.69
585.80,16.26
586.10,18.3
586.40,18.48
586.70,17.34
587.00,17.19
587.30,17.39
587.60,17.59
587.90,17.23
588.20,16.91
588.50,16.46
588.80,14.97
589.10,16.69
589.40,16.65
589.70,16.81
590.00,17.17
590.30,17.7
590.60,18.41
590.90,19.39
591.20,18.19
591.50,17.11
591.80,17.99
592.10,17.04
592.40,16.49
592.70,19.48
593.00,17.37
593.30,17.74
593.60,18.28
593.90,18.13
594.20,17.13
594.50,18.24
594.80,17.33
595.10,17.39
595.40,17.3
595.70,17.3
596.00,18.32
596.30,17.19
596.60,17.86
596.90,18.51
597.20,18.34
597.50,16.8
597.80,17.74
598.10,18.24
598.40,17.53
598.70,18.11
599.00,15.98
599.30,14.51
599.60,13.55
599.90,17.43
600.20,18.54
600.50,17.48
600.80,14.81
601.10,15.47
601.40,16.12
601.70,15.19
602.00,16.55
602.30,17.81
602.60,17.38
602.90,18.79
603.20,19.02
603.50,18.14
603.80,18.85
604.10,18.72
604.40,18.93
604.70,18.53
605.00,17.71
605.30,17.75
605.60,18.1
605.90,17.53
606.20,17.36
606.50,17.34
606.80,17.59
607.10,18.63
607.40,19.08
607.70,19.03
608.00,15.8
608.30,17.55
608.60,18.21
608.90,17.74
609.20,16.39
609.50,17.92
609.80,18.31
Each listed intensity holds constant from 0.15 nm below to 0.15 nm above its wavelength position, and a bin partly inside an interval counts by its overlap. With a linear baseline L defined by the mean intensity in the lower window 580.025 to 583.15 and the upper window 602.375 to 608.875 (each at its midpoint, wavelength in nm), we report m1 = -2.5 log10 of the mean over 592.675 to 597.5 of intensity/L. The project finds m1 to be 0.01 mag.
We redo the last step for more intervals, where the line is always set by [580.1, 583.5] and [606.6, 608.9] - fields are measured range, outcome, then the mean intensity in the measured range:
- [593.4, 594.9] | 0.01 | 17.8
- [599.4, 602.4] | 0.11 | 16.2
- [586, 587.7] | 0.01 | 17.7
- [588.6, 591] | 0.05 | 17.2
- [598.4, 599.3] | 0.08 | 16.7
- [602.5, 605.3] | -0.03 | 18.4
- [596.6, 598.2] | 0.00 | 17.9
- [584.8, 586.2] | 0.00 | 18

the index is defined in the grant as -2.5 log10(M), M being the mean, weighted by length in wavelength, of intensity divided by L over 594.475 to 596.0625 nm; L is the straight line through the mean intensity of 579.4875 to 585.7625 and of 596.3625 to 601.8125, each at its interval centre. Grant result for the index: -0.03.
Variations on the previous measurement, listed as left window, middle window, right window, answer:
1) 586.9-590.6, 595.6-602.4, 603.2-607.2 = 0.05 mag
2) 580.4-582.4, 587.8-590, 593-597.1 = 0.07 mag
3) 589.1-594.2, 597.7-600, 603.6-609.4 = 0.08 mag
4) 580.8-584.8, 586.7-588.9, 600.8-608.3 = 0.07 mag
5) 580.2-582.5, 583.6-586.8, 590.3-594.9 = -0.03 mag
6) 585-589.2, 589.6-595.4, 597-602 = -0.05 mag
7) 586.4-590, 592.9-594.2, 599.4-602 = -0.08 mag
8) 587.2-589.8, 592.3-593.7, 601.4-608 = -0.05 mag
